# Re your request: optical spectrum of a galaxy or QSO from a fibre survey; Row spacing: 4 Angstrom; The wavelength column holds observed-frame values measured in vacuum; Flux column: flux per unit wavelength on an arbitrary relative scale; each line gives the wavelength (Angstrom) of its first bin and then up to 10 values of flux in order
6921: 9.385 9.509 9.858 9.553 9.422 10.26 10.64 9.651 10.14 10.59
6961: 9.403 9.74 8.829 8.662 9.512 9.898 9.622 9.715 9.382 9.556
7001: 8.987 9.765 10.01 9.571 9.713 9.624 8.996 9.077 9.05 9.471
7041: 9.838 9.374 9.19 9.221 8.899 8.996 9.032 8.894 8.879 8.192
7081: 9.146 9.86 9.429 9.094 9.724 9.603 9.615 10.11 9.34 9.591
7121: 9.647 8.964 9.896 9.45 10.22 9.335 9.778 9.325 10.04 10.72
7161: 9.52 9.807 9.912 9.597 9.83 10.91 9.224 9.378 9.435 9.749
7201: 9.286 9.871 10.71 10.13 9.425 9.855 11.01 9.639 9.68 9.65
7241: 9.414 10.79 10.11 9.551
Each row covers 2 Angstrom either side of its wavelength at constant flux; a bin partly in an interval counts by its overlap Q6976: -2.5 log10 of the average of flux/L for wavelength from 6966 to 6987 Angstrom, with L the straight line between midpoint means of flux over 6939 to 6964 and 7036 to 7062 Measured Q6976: 0.064 mag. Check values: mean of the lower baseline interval 10.1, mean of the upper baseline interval 9.29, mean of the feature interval 9.33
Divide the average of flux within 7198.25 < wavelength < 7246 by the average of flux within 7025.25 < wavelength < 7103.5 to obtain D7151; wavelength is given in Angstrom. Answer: 1.1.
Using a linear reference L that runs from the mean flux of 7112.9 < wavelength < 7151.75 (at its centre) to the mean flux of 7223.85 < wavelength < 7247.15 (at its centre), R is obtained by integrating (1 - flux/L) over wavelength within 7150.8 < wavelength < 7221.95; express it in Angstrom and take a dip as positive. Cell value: -0.4 Angstrom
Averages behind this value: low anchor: 9.57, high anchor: 10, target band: 9.85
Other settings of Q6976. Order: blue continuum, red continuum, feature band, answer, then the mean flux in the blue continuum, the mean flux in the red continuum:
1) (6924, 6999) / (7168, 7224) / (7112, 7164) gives 0.01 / 9.68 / 9.83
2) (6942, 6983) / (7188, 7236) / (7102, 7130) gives 0.02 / 9.72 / 9.85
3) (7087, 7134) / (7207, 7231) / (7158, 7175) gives 0.01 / 9.54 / 10.1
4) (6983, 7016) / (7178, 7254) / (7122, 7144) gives 0.02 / 9.58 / 9.89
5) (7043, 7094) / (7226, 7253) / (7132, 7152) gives -0.02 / 9.09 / 9.9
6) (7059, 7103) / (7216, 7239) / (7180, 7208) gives 0.00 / 9.17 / 9.9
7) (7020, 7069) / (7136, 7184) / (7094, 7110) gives -0.02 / 9.21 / 9.9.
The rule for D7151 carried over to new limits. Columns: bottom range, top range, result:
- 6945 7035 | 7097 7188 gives 1.02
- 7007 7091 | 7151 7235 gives 1.07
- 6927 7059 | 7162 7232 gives 1.03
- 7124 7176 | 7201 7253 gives 1.02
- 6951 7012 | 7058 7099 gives 0.95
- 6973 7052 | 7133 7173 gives 1.04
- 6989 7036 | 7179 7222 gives 1.04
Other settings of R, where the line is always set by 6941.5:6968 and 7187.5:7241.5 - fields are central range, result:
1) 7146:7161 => -0.1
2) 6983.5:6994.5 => 0.4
